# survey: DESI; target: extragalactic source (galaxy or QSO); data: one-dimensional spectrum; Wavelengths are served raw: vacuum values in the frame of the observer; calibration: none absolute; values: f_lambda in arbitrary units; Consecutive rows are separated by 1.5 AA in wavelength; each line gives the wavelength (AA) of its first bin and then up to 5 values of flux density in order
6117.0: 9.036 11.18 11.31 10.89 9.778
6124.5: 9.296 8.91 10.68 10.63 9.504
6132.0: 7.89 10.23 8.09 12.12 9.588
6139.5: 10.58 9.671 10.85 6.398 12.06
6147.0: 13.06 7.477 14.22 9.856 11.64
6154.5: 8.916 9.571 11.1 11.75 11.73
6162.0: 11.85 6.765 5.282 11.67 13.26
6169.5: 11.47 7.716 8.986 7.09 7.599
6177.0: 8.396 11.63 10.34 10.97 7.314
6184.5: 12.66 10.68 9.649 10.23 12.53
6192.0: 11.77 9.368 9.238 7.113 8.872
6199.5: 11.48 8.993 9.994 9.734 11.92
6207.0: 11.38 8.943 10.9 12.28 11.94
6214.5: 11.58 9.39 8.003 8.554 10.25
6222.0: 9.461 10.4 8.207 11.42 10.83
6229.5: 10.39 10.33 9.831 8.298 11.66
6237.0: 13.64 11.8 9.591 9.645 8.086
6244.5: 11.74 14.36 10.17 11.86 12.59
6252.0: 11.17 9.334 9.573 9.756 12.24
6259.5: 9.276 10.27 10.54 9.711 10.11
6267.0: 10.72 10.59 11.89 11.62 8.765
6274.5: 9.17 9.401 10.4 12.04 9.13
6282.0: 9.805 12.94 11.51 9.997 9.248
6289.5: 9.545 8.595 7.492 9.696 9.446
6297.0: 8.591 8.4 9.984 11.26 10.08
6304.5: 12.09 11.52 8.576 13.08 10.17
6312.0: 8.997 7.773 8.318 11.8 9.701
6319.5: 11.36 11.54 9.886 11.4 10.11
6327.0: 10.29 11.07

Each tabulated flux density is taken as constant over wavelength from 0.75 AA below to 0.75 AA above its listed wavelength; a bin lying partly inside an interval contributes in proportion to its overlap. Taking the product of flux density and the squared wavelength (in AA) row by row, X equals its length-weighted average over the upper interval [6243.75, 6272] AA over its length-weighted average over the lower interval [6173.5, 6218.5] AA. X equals 1.1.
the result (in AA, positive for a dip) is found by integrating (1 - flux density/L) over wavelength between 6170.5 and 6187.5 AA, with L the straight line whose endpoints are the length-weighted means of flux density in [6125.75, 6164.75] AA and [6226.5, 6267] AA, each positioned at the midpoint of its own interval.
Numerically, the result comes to 1.5 AA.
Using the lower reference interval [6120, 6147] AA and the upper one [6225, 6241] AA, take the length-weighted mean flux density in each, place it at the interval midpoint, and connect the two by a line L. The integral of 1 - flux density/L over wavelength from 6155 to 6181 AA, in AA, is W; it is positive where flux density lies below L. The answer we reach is 1.06 AA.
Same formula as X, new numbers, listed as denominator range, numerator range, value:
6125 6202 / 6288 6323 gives 1.04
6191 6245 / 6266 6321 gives 1.02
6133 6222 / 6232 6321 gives 1.06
